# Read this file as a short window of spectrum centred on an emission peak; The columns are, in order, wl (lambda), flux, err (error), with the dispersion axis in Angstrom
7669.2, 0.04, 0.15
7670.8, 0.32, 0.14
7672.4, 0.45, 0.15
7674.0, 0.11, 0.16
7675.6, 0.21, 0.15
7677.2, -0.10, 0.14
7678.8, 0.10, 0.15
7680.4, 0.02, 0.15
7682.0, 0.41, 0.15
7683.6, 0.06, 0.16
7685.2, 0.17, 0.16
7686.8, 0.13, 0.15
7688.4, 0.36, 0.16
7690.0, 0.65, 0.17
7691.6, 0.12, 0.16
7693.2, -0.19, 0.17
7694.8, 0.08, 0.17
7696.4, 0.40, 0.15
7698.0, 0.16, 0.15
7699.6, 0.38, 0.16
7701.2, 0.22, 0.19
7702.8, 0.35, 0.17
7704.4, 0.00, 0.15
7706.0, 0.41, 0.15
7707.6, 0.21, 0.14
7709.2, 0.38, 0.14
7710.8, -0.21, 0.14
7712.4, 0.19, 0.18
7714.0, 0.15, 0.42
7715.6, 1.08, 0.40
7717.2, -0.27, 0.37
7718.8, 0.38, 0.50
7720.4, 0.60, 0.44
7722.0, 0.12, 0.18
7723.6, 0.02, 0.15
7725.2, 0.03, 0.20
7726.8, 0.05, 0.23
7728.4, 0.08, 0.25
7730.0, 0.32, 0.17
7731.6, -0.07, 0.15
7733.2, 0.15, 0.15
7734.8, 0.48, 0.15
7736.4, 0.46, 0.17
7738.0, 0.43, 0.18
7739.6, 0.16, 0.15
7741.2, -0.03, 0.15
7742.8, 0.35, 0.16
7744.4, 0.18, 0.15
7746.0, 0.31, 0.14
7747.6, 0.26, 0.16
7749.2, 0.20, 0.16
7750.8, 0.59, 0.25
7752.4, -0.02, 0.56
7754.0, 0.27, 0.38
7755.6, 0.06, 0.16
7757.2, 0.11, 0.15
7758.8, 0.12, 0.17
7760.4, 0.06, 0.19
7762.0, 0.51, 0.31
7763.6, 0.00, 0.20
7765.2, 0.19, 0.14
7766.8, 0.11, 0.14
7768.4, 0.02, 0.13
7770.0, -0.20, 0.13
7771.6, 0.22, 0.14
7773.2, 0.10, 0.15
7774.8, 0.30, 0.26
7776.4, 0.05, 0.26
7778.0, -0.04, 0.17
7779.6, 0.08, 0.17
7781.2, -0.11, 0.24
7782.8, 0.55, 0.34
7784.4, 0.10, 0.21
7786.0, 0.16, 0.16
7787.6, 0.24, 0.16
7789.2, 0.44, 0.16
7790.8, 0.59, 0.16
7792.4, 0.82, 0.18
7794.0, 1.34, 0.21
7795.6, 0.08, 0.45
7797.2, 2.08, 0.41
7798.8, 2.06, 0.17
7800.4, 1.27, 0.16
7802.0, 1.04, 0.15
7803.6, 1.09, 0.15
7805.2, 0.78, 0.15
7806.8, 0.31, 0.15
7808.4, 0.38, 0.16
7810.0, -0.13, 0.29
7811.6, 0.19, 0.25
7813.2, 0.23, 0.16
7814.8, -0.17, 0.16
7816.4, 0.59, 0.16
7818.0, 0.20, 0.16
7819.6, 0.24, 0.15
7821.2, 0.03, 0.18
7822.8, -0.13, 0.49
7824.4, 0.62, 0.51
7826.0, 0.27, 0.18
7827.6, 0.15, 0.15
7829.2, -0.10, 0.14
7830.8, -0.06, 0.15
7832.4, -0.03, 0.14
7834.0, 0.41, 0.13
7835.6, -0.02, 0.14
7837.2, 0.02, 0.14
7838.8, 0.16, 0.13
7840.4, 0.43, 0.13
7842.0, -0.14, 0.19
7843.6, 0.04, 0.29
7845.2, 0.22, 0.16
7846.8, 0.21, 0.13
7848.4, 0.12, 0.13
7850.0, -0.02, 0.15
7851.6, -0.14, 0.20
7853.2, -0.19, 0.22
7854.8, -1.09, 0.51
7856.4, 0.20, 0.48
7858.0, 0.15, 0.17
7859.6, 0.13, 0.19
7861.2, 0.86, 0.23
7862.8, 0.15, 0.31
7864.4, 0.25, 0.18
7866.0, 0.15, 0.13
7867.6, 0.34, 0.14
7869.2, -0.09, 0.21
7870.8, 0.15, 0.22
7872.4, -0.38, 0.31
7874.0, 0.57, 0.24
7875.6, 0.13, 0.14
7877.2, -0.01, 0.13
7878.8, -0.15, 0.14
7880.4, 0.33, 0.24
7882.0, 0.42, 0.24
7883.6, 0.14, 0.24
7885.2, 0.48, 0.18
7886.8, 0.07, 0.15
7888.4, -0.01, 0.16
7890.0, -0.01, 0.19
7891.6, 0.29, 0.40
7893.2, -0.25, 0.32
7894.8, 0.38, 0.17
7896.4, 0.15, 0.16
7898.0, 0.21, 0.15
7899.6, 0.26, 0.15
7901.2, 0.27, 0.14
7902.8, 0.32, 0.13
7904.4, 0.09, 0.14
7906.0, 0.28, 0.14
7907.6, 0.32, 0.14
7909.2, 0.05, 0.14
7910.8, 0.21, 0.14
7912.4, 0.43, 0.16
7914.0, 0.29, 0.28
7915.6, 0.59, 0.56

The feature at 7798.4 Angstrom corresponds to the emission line [O II] 3727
